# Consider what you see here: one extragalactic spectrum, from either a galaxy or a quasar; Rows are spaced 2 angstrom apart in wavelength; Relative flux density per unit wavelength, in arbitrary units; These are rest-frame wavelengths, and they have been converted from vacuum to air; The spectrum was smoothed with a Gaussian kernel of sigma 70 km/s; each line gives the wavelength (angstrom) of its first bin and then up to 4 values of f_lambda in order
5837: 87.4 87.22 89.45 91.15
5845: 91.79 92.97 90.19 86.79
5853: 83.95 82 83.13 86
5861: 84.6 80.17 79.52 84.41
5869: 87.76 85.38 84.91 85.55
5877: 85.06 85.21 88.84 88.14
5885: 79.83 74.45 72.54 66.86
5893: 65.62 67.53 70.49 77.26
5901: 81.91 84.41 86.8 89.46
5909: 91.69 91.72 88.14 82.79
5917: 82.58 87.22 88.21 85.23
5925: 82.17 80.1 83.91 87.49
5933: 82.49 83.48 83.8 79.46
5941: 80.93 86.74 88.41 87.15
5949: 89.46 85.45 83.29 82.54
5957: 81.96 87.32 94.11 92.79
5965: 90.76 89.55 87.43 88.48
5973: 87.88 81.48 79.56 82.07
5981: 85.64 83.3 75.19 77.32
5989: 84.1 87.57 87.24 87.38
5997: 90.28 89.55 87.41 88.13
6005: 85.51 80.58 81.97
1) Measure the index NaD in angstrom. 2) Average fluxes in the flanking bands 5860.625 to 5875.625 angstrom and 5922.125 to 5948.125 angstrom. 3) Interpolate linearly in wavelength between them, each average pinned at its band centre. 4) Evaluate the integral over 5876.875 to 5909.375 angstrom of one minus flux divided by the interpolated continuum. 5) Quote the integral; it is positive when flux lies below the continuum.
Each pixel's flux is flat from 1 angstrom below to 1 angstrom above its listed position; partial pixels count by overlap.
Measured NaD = 1.8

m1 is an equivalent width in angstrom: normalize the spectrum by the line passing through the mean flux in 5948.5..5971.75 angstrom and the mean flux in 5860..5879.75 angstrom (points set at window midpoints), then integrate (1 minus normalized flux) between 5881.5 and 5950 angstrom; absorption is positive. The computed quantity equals 2.9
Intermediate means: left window 84.2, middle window 82.4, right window 87.7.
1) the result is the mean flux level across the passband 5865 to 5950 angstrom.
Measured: 82.9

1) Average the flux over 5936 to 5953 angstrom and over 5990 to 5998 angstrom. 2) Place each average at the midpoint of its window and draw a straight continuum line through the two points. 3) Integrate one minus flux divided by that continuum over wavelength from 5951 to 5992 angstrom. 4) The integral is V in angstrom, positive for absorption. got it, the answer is 0.7 angstrom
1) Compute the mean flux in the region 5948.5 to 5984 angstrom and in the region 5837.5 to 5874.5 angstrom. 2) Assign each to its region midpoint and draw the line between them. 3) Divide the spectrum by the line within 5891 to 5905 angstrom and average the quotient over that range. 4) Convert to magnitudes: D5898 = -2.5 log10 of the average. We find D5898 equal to 0.153 mag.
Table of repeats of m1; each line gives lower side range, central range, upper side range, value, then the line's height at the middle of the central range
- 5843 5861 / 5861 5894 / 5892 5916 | 1.34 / 84.4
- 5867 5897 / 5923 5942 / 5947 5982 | 0.24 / 83.8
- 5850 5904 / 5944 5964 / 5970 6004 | -0.86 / 83.6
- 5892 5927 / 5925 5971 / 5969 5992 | -1.65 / 82.8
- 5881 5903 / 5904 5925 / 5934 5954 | -2.01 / 79.6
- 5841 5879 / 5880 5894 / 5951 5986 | 1.50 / 85.8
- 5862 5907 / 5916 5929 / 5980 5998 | -0.39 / 81.7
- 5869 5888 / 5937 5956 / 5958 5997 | 0.14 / 85.4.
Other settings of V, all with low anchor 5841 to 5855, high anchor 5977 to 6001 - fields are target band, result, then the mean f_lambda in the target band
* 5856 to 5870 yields 0.8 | 83.7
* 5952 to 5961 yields 0.1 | 84.9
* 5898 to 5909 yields 0.3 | 84.7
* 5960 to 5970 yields -0.7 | 90.9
